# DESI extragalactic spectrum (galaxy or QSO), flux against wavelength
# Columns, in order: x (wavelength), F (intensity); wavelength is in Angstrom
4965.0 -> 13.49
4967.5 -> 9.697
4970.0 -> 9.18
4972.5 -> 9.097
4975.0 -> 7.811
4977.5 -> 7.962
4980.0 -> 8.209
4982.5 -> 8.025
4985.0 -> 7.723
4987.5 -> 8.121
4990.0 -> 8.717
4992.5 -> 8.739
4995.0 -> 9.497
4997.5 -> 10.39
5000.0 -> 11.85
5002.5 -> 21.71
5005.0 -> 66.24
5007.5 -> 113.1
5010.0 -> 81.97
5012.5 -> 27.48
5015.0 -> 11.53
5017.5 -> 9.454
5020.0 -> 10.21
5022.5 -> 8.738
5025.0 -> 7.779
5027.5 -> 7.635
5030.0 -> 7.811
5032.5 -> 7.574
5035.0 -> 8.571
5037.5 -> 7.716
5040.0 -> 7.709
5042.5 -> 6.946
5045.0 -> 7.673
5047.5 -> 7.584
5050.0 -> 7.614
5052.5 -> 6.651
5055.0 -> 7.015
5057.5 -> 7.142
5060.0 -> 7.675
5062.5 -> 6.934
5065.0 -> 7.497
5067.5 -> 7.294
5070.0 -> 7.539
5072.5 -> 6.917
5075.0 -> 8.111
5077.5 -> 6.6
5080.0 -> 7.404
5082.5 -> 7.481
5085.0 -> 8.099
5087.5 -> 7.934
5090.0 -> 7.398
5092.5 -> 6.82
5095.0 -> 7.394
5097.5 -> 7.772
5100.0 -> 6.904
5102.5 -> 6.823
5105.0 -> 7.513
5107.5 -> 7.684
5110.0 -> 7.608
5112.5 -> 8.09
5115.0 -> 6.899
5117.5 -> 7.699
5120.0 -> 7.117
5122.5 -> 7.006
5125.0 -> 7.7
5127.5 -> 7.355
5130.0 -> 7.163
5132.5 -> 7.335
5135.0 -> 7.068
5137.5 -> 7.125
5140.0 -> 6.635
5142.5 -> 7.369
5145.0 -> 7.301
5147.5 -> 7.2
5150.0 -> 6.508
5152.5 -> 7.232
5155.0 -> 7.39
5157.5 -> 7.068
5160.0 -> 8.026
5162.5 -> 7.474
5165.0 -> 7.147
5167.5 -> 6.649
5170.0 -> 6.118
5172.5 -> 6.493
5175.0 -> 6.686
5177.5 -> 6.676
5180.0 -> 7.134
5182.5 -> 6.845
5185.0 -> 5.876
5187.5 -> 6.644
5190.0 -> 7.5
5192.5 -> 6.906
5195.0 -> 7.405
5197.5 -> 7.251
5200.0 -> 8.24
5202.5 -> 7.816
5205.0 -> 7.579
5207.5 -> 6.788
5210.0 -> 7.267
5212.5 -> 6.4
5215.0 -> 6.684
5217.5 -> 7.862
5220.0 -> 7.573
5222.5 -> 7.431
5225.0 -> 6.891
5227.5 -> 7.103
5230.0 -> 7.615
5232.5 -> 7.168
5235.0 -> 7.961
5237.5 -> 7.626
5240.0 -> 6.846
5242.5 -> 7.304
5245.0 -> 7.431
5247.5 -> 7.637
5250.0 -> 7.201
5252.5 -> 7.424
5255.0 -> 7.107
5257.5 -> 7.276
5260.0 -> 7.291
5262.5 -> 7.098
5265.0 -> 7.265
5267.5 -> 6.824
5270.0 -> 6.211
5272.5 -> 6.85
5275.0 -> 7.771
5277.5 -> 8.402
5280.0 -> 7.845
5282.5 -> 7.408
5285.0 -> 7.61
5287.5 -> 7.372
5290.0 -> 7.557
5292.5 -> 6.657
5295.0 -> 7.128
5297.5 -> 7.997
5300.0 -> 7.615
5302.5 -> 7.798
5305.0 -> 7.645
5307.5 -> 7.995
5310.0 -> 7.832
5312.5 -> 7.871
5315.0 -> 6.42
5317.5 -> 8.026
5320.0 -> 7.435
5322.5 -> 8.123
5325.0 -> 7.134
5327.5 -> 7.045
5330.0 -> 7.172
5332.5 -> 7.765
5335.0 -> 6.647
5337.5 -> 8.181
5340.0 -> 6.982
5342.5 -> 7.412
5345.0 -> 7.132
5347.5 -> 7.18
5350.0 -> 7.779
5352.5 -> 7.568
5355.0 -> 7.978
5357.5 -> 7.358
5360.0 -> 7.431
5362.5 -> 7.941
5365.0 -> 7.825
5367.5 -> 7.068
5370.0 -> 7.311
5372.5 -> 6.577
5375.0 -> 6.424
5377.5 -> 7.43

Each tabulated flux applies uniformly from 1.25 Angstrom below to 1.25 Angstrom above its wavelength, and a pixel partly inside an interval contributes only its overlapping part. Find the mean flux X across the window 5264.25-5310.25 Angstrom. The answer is 7.46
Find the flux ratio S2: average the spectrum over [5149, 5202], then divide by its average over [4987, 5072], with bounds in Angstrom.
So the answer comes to 0.4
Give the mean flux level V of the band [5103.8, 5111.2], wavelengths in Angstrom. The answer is 7.6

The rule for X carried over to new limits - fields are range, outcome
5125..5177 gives 7.08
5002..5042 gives 25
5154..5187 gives 6.88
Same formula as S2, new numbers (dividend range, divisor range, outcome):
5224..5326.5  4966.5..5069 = 0.50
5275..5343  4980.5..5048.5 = 0.41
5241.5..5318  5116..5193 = 1.05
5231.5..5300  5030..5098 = 0.99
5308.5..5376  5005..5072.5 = 0.45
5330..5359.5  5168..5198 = 1.10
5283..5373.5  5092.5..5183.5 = 1.04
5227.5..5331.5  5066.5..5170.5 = 1.02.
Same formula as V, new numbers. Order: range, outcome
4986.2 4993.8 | 8.53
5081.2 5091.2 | 7.73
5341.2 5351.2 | 7.37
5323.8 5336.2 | 7.15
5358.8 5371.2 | 7.52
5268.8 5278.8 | 7.32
